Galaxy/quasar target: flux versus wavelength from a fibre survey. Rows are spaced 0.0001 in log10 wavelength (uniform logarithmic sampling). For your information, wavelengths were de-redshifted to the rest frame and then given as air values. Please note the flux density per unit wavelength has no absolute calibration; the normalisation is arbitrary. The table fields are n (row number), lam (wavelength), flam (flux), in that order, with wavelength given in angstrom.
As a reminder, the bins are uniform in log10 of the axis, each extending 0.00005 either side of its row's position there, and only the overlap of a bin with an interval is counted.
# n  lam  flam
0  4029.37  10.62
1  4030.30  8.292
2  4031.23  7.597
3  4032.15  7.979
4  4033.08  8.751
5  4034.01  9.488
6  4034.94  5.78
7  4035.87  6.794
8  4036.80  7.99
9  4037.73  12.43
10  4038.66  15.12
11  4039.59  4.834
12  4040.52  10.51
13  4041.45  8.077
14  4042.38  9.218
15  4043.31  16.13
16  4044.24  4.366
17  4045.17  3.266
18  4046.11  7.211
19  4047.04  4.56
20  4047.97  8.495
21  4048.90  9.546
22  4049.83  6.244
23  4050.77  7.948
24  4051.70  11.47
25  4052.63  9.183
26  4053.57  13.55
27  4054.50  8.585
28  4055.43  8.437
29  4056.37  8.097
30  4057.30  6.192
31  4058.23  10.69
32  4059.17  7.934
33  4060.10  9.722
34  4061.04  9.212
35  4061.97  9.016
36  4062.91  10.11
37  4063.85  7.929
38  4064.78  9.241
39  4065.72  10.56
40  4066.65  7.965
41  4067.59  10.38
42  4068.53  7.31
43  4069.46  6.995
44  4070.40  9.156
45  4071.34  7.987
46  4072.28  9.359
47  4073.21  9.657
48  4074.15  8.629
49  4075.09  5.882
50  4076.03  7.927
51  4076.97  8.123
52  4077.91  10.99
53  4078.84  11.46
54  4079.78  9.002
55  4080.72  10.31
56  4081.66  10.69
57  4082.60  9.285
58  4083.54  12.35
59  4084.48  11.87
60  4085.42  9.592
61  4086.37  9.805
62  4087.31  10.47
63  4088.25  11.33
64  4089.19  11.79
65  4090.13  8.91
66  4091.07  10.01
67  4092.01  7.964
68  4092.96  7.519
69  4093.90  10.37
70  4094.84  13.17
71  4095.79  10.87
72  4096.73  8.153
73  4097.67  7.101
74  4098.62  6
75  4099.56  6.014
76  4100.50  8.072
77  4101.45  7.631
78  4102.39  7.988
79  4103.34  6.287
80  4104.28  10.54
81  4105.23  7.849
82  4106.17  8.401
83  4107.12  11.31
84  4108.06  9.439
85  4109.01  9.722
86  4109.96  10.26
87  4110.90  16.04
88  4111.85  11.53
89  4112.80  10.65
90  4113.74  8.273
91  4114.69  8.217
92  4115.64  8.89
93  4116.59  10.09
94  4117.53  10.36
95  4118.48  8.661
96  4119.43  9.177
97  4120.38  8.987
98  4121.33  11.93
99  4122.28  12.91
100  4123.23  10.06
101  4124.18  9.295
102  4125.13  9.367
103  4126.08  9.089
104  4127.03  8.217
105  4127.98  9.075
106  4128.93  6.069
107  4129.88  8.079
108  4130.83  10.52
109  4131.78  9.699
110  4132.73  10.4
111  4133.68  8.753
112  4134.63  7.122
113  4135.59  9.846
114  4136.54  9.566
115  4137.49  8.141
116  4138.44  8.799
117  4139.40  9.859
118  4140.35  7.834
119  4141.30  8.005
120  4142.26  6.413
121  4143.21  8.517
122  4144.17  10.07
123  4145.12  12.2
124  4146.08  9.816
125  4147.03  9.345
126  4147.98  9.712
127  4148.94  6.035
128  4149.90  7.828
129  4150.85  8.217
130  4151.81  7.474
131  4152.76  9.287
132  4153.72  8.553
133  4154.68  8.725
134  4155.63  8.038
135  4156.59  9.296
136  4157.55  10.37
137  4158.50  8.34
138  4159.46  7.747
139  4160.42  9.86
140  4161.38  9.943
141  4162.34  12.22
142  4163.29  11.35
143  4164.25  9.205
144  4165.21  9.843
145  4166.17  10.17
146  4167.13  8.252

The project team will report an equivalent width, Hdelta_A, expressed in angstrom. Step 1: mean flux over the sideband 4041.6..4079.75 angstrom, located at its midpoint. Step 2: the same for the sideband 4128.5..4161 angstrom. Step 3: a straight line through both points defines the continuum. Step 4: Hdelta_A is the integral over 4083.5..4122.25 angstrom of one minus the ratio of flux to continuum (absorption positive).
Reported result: -3.8 angstrom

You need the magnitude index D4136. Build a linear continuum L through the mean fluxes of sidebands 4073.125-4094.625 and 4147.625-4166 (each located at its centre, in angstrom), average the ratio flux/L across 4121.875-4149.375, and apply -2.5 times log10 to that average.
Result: 0.03 mag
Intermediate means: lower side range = 9.78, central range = 9.06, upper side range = 9.07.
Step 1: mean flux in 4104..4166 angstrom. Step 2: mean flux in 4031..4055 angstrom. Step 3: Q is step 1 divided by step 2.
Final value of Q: 1.1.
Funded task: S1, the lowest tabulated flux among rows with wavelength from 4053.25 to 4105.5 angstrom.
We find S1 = 5.882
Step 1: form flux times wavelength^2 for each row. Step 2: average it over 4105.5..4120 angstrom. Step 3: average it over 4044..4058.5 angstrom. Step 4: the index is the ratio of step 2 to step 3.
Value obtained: 1.29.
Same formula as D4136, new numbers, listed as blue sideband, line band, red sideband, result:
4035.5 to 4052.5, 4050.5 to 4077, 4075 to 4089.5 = 0.06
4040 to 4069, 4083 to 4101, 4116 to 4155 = -0.08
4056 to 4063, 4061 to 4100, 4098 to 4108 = -0.10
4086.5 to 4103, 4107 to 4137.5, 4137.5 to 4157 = -0.10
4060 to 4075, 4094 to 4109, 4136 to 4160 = 0.02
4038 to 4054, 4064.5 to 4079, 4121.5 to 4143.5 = 0.01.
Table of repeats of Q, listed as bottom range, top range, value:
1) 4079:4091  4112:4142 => 0.88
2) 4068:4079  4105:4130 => 1.14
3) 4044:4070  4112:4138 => 1.11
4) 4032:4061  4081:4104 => 1.07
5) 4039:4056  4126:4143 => 1.02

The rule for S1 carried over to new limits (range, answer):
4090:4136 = 6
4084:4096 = 7.519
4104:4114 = 7.849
